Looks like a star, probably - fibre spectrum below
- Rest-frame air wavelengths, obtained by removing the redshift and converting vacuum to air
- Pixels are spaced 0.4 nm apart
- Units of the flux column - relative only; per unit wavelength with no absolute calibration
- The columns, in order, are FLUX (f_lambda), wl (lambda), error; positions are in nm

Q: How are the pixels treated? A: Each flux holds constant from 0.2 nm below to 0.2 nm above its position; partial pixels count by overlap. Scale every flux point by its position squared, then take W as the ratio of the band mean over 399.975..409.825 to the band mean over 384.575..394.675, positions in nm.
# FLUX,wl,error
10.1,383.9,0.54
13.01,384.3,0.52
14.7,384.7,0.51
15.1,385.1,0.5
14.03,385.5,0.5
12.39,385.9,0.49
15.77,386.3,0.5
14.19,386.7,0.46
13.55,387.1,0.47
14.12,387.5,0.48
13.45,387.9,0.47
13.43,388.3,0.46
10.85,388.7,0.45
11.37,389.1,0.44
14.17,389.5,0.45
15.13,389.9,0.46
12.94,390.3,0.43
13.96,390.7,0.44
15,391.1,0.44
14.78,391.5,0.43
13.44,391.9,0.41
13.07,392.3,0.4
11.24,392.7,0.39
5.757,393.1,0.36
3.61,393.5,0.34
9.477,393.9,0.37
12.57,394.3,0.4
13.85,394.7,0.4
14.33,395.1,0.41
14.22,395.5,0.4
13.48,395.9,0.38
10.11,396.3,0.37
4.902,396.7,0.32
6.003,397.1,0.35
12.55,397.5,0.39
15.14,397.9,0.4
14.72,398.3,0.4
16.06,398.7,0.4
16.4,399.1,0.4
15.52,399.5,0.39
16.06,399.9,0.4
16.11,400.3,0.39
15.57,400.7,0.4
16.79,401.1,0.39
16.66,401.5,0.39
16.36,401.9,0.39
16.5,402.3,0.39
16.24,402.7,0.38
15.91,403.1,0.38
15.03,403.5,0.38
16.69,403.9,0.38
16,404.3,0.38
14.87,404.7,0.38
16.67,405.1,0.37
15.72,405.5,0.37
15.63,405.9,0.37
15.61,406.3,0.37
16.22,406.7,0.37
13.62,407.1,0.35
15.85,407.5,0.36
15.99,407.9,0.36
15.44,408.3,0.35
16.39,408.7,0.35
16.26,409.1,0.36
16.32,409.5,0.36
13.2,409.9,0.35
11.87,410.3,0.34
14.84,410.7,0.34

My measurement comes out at 1.35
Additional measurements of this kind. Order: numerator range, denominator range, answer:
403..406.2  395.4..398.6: 1.43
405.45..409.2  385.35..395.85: 1.34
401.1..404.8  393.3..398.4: 1.50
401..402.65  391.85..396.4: 1.53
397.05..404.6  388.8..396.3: 1.31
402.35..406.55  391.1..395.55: 1.45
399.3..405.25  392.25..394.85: 1.73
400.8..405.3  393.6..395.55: 1.37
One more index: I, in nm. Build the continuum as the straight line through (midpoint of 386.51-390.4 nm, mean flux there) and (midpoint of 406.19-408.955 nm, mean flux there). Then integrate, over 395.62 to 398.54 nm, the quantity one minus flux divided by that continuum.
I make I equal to 0.65 nm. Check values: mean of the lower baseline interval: 13.3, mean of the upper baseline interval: 15.6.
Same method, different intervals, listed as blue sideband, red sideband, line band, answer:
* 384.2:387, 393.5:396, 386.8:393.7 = 0.45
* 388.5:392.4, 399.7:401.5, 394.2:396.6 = 0.33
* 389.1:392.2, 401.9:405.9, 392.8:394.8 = 0.77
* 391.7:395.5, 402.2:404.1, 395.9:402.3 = 0.02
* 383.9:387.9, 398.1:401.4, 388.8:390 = 0.10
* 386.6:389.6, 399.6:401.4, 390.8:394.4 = 0.79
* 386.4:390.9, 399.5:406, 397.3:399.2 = 0.04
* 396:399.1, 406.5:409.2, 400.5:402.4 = -0.45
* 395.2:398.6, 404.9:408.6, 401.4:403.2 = -0.33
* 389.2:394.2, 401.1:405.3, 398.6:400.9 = -0.17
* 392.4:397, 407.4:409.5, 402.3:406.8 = -0.48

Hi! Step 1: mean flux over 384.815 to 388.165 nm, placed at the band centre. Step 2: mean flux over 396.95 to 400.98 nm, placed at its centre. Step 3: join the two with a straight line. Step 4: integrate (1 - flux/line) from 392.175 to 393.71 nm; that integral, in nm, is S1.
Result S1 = 0.66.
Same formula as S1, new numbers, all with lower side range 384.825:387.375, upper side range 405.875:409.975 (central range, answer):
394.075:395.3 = 0.10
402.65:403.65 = -0.03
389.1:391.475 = 0.07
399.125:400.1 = -0.06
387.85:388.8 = 0.11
